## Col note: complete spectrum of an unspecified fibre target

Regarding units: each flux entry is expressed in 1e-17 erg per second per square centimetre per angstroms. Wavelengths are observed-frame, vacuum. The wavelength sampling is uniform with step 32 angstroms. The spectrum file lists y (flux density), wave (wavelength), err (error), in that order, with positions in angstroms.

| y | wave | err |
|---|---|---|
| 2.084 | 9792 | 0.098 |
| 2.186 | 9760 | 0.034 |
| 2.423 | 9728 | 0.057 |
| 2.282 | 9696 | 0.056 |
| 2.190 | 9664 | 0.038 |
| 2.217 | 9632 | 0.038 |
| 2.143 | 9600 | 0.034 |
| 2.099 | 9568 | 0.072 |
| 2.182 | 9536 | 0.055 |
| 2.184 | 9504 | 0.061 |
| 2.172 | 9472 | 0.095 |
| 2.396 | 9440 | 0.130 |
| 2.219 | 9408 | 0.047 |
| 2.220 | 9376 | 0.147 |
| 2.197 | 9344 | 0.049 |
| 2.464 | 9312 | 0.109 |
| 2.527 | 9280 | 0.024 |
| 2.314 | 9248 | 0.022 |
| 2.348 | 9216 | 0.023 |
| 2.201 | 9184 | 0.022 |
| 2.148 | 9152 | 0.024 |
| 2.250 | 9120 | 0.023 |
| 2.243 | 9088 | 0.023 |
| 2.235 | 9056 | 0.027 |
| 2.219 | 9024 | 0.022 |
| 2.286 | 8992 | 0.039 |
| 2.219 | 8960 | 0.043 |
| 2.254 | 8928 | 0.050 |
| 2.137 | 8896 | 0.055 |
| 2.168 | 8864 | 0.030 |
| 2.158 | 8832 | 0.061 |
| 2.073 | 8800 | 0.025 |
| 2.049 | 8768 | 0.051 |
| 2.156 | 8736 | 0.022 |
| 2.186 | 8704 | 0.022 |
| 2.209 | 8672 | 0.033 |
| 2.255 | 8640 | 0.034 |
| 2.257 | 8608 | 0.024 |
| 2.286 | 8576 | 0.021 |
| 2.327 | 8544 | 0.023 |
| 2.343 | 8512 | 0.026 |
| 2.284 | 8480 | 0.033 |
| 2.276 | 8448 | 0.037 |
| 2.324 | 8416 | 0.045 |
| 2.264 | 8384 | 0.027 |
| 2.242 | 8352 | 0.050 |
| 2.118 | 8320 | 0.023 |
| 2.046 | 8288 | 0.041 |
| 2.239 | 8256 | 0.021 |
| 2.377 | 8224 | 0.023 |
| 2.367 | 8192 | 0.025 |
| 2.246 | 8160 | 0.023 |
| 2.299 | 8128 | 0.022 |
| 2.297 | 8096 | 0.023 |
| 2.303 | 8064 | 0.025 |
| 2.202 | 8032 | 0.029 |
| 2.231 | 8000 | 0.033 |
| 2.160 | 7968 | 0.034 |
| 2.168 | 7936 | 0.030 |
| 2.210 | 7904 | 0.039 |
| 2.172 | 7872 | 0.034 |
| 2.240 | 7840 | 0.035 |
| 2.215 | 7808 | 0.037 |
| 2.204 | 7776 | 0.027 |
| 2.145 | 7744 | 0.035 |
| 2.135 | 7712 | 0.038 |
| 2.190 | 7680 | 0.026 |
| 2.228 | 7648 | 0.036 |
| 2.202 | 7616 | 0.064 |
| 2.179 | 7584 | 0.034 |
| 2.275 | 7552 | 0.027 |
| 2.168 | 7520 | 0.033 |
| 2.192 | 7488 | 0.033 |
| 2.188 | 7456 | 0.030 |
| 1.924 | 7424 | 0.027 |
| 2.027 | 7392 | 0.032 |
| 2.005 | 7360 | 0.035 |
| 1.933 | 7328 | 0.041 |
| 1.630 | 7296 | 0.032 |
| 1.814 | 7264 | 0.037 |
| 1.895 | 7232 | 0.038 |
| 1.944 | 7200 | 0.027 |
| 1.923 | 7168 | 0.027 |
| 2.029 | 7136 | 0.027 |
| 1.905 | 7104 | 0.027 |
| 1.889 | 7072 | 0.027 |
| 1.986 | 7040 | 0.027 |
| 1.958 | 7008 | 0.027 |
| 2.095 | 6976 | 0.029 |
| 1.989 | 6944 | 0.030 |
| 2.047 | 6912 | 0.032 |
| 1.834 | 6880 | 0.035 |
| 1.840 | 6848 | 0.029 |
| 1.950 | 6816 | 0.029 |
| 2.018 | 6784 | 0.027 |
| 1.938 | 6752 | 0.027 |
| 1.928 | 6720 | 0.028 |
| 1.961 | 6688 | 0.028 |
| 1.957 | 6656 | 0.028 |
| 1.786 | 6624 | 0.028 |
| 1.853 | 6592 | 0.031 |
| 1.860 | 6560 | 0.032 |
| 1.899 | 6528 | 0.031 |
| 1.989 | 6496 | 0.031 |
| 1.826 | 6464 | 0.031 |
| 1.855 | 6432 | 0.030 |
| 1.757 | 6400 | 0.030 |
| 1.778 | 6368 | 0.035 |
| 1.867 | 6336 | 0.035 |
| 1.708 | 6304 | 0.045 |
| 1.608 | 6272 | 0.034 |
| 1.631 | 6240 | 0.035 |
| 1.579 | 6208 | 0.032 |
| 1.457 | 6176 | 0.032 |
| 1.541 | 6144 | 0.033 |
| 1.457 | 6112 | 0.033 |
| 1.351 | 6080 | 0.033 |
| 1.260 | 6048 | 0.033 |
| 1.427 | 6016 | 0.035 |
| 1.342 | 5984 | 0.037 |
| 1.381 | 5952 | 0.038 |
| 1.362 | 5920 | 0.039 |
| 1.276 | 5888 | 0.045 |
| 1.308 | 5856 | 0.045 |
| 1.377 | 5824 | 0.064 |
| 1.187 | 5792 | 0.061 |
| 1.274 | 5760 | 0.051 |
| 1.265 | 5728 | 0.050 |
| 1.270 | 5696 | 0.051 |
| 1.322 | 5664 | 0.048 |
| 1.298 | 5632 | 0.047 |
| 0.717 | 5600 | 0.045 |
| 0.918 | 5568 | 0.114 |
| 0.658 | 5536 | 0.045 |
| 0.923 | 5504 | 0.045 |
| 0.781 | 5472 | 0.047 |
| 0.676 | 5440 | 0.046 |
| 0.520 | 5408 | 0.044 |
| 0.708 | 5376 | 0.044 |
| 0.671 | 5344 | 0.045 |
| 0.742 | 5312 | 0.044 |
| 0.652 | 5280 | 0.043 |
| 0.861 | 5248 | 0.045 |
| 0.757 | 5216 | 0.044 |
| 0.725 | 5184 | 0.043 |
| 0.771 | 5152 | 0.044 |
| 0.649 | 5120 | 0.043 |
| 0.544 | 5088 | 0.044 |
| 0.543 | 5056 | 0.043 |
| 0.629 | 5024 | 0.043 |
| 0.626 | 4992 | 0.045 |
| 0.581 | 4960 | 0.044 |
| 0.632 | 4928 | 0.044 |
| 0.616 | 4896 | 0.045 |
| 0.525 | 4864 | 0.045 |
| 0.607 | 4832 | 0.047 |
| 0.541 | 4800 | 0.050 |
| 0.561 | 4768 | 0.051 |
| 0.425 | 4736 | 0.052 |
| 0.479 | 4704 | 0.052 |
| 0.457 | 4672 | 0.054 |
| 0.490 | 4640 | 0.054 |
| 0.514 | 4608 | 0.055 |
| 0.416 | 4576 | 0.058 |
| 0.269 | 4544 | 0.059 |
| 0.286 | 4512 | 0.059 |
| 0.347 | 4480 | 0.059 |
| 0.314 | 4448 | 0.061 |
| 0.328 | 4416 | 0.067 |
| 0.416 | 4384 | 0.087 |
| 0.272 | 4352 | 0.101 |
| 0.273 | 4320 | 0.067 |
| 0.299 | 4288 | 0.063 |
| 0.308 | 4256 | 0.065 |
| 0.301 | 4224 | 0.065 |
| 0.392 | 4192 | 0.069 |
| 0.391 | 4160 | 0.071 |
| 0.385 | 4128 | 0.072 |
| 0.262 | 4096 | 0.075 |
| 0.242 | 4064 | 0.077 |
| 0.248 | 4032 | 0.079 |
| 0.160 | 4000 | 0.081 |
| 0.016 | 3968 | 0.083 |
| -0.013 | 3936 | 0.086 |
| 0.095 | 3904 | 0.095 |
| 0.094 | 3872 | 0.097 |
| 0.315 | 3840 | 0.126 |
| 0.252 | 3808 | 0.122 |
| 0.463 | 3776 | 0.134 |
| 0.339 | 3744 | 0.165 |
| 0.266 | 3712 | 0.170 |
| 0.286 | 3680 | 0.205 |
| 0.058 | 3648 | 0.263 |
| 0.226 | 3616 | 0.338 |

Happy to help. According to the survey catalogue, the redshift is 0.41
